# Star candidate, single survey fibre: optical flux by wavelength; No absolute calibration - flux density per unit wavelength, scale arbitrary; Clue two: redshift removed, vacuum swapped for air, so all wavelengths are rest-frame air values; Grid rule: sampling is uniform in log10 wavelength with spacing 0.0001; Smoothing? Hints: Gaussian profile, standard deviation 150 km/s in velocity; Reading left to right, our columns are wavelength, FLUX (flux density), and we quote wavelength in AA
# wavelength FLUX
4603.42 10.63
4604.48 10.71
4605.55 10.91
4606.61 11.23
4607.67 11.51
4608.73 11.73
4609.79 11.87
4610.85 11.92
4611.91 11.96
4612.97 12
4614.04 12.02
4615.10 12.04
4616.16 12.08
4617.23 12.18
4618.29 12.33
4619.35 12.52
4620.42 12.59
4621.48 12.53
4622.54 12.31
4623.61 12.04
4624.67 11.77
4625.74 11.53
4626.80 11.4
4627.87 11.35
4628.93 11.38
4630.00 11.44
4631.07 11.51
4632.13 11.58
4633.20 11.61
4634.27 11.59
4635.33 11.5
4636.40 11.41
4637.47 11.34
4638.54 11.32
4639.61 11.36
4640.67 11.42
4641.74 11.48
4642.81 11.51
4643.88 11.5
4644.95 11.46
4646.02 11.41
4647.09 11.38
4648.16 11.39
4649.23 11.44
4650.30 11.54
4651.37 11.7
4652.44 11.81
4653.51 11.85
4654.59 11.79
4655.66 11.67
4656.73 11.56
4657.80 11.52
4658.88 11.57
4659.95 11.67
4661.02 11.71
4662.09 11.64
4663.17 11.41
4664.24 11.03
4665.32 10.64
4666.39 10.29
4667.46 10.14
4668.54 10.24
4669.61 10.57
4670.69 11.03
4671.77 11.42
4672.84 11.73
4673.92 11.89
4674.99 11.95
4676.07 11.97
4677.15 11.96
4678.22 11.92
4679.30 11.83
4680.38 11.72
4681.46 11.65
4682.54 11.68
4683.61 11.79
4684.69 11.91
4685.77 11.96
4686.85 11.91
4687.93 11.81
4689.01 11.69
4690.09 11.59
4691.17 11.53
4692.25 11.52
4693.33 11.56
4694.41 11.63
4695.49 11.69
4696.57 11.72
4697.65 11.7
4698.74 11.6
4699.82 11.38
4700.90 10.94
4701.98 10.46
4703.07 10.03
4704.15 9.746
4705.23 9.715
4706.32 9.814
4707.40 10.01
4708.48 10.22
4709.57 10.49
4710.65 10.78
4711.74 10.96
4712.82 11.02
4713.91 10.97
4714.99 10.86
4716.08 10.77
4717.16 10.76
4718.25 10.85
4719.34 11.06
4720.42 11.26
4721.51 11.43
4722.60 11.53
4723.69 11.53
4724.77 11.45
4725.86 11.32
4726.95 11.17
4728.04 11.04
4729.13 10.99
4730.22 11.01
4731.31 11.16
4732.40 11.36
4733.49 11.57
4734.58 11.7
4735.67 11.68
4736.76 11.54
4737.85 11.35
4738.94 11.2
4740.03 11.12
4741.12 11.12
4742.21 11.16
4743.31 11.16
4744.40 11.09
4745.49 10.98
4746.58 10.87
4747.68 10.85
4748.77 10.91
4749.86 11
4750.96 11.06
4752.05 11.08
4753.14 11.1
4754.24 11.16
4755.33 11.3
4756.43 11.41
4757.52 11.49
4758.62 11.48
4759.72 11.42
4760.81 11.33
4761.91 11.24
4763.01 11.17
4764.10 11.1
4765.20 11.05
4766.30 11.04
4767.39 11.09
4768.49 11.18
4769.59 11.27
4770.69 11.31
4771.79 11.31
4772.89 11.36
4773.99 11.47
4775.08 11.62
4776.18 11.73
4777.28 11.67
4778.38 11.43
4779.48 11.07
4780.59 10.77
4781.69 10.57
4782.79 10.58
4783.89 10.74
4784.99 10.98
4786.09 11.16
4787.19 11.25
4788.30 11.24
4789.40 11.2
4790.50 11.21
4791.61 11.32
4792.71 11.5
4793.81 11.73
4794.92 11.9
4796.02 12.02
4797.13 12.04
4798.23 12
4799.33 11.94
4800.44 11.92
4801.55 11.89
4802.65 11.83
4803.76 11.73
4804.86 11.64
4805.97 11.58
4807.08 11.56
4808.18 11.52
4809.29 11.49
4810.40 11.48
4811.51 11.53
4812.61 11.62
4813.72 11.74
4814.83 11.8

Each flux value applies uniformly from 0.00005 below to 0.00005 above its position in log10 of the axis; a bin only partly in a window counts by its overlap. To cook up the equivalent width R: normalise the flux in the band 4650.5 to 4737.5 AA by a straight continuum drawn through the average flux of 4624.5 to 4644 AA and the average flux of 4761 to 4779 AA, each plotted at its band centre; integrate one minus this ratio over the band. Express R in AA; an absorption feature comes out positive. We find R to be 0.98 AA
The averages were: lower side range 11.5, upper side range 11.3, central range 11.3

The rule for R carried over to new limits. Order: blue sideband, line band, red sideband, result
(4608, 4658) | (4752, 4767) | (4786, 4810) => 0.52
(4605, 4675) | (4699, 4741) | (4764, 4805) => 1.85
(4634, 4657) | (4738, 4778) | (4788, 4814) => 1.37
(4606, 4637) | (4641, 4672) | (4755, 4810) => 1.08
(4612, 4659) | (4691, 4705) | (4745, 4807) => 0.47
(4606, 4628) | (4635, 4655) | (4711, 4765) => 0.46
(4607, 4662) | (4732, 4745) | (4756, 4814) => 0.19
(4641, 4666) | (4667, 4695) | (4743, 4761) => -0.40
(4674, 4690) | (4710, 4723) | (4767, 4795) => 0.69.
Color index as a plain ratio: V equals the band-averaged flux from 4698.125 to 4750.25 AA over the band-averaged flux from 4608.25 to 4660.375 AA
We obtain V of 0.9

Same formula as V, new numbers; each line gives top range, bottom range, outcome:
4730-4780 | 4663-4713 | 1.01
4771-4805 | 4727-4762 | 1.02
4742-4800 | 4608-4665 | 0.96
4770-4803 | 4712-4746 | 1.02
